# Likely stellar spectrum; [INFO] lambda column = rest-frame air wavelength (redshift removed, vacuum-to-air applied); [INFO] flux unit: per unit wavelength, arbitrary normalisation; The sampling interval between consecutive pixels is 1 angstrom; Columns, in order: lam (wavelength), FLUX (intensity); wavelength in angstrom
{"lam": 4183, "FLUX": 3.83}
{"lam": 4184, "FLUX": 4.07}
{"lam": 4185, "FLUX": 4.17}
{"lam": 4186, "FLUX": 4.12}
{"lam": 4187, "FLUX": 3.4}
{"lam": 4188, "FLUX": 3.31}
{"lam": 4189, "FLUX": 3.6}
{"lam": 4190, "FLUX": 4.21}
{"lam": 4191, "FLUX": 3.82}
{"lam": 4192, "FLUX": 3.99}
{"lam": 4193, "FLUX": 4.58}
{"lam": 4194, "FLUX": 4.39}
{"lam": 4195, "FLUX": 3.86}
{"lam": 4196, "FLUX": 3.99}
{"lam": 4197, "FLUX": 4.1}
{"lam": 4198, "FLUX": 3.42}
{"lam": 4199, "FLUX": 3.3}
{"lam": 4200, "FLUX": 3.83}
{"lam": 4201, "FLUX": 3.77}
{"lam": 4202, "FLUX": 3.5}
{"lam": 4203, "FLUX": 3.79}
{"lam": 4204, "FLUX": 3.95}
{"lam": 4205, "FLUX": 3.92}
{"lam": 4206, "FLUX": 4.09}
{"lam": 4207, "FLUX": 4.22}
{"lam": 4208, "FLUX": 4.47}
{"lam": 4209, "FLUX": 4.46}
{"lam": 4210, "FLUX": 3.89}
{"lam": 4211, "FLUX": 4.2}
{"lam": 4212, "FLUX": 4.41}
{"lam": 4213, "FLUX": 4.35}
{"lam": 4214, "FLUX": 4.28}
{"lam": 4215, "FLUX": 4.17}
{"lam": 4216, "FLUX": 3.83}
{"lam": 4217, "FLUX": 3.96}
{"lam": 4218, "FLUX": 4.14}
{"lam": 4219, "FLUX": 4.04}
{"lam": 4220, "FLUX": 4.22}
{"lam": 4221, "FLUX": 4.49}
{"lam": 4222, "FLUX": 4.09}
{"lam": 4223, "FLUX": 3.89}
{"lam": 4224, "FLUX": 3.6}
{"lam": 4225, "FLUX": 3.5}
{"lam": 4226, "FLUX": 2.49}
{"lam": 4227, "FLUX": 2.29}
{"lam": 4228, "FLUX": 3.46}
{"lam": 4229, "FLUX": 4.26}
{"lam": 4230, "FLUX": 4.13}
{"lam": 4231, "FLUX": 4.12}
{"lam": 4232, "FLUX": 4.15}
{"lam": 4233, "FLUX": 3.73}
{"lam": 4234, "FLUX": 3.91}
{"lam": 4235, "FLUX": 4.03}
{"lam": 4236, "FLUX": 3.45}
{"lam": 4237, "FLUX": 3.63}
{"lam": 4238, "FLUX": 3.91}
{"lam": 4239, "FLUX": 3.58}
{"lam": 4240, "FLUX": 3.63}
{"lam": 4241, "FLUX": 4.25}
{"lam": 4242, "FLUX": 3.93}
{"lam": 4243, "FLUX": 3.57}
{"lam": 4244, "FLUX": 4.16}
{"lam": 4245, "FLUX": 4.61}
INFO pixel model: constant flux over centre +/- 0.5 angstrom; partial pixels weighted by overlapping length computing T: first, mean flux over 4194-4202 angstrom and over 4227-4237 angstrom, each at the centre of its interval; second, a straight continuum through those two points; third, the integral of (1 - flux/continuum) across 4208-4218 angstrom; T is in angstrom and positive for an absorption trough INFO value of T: -1.0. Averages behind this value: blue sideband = 3.78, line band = 4.19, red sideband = 3.82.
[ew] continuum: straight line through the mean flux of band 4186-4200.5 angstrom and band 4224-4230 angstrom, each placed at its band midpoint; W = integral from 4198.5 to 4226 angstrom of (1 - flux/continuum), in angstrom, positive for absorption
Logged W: -3.4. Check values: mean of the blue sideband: 3.85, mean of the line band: 3.99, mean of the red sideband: 3.31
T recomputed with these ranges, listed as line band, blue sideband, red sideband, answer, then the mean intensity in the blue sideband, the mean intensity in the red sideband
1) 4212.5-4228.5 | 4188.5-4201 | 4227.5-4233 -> 0.7 angstrom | 3.92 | 4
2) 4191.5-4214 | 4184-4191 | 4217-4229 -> -1.6 angstrom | 3.82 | 3.69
